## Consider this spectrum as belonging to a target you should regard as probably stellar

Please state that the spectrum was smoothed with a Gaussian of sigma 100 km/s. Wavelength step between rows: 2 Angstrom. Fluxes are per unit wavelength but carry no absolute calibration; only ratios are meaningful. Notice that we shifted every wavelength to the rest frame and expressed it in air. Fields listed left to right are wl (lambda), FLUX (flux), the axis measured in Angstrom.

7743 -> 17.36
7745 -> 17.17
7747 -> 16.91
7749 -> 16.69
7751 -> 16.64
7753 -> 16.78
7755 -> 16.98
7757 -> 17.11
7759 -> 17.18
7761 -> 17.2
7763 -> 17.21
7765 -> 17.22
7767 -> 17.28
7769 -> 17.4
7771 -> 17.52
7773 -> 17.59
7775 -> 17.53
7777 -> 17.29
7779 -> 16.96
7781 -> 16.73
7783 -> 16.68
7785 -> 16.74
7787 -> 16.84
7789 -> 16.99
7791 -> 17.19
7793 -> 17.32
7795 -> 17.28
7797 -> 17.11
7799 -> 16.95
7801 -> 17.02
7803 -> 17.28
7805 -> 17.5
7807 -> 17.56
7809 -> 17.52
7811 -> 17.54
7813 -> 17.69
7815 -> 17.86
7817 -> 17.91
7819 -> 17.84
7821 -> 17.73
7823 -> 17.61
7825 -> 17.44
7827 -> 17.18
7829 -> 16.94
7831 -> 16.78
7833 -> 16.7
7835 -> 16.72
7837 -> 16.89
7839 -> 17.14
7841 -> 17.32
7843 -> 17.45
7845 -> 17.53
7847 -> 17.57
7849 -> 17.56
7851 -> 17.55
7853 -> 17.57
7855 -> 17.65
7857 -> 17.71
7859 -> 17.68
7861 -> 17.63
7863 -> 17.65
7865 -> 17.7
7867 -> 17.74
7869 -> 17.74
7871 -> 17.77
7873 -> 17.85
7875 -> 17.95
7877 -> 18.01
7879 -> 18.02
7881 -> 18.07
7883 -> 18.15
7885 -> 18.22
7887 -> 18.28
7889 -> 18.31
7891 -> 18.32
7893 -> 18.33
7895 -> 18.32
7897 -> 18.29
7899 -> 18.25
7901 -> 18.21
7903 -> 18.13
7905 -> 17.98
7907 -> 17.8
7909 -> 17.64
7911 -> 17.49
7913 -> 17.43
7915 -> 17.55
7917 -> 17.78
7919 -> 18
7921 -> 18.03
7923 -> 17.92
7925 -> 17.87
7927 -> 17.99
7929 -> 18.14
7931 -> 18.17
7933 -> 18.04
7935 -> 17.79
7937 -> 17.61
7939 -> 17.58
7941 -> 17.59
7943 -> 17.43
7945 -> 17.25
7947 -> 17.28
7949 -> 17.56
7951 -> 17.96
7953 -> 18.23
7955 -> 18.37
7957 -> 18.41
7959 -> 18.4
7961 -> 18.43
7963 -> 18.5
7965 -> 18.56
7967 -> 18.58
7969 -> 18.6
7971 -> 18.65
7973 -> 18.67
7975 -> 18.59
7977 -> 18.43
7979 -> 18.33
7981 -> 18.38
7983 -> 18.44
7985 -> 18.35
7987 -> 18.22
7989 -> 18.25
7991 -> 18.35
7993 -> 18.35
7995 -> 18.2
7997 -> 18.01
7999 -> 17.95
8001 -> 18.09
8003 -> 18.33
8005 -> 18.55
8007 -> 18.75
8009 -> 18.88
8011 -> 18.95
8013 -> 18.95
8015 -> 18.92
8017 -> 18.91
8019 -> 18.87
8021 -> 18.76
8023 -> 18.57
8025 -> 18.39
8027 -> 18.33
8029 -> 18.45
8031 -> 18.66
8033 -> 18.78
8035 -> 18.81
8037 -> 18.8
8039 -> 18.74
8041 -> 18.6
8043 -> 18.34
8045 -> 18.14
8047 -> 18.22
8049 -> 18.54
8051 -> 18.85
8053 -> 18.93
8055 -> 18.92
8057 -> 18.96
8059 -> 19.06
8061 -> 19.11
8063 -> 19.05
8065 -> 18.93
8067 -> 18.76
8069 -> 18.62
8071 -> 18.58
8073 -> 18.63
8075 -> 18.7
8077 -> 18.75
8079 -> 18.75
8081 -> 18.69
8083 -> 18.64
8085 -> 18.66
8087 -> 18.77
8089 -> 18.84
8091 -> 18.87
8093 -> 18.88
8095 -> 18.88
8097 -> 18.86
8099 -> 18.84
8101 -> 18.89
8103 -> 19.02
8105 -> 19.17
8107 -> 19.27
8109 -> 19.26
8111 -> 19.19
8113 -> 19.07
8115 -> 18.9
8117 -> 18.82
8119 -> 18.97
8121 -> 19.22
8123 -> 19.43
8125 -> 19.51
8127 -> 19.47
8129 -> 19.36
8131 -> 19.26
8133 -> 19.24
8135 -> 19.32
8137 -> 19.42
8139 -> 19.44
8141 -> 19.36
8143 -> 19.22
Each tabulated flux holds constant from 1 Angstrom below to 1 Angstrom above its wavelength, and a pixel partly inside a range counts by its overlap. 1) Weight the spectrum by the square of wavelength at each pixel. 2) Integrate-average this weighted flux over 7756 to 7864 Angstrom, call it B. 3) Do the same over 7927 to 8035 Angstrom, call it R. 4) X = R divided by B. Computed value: 1.1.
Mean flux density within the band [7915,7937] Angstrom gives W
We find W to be 17.9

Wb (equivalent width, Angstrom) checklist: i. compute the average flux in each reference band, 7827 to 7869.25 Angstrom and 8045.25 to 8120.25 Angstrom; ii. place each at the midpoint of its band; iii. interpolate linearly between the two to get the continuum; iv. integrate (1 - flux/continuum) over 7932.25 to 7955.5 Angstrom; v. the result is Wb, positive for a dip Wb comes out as 0.4 Angstrom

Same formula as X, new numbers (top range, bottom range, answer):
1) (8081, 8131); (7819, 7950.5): 1.14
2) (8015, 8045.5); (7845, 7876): 1.10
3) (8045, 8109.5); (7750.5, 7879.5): 1.16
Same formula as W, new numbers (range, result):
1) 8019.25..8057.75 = 18.6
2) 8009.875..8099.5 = 18.7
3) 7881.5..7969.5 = 18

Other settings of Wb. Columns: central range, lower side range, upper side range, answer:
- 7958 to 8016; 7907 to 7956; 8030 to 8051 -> -0.9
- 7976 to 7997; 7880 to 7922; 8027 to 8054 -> 0.1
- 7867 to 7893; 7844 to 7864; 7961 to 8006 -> -0.4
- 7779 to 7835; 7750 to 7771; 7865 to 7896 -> 0.8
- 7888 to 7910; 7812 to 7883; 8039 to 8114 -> -0.4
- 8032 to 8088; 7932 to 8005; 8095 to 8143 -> 0.2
